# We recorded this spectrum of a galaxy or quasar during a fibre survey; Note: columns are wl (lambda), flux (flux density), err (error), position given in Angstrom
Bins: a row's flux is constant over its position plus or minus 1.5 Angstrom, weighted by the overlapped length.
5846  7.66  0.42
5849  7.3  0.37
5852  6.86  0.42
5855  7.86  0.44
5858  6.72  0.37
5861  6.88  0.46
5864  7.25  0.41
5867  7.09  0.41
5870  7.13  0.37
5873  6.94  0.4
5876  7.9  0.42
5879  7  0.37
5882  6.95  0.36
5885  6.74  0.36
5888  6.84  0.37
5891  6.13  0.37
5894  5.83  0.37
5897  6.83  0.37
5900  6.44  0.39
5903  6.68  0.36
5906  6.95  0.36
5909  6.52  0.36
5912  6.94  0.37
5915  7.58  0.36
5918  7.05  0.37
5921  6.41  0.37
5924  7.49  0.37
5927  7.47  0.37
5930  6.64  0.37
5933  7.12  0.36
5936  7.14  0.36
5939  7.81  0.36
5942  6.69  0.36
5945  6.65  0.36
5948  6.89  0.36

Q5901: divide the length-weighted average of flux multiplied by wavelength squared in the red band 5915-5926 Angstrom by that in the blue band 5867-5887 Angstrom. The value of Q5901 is 1.01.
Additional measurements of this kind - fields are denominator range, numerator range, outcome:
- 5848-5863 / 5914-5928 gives 1.03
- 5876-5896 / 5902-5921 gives 1.04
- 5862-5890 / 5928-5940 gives 1.03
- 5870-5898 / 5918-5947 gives 1.05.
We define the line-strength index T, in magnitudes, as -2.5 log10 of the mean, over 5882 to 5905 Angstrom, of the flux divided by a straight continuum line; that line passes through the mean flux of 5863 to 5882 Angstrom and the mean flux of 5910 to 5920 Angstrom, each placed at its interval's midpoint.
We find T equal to 0.10 mag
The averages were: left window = 7.2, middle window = 6.54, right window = 7.12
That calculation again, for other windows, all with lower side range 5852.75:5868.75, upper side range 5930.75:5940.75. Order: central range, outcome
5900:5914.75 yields 0.066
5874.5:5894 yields 0.054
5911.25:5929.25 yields 0.017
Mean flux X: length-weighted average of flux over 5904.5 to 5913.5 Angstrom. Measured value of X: 6.8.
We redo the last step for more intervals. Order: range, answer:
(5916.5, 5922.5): 6.73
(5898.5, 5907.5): 6.69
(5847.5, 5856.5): 7.34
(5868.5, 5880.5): 7.24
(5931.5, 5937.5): 7.13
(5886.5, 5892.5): 6.48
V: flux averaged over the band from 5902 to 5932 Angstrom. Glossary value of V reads 6.98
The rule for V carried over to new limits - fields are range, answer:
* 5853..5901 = 6.91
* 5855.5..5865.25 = 7.04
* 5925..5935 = 7.1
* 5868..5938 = 6.91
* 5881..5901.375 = 6.53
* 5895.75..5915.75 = 6.82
